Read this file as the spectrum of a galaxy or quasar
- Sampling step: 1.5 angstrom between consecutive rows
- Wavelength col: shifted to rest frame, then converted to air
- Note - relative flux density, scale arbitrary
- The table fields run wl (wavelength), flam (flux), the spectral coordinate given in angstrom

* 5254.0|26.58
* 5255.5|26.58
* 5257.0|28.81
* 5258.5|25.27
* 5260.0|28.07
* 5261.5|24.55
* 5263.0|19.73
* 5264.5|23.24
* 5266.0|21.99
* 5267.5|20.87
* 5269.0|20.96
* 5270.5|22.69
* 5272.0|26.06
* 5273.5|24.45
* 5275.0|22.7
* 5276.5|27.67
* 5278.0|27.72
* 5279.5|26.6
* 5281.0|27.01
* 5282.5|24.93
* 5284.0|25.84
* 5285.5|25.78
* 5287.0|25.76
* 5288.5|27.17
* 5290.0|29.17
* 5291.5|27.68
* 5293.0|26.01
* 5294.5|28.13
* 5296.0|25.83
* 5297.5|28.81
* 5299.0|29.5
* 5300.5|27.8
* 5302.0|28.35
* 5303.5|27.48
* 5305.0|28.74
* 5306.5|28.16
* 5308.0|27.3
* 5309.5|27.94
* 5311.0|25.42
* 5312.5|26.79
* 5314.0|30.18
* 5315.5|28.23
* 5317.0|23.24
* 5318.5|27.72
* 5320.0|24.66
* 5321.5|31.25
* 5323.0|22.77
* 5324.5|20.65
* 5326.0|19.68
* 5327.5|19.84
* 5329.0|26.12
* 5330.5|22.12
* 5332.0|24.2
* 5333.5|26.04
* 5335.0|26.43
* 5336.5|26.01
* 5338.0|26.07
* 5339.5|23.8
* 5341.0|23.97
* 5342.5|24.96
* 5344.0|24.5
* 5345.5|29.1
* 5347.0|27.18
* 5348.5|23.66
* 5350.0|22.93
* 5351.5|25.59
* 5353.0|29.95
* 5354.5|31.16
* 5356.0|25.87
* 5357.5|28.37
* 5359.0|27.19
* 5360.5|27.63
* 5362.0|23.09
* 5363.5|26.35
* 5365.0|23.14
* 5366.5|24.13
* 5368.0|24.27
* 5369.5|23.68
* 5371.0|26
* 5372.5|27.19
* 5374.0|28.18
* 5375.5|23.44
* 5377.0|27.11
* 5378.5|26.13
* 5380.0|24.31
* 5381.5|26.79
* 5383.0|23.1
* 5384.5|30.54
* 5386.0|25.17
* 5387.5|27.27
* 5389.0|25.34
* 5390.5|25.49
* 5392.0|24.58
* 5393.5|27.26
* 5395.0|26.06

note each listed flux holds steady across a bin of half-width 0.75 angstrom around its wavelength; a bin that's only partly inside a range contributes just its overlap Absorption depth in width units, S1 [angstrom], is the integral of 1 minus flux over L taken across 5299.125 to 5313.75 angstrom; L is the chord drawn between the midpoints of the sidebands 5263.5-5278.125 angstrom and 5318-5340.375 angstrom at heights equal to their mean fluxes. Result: -2.19 angstrom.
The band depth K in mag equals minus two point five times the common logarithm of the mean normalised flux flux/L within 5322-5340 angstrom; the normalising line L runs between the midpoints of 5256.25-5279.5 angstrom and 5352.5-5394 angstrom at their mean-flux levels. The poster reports 0.07 mag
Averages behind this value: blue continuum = 24.4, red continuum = 26.1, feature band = 23.7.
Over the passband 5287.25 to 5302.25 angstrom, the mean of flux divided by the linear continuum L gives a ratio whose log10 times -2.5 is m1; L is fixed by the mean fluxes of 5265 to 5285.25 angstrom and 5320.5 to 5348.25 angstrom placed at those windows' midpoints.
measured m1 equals -0.130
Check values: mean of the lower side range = 24.6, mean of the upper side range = 24.7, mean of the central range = 27.8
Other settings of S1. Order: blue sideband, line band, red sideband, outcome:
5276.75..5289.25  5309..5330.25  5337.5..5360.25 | 0.9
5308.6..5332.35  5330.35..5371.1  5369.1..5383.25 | -0.4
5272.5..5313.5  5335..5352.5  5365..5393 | 0.6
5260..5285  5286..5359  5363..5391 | -4.0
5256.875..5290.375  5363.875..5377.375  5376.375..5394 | 0.4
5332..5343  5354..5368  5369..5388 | -0.2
